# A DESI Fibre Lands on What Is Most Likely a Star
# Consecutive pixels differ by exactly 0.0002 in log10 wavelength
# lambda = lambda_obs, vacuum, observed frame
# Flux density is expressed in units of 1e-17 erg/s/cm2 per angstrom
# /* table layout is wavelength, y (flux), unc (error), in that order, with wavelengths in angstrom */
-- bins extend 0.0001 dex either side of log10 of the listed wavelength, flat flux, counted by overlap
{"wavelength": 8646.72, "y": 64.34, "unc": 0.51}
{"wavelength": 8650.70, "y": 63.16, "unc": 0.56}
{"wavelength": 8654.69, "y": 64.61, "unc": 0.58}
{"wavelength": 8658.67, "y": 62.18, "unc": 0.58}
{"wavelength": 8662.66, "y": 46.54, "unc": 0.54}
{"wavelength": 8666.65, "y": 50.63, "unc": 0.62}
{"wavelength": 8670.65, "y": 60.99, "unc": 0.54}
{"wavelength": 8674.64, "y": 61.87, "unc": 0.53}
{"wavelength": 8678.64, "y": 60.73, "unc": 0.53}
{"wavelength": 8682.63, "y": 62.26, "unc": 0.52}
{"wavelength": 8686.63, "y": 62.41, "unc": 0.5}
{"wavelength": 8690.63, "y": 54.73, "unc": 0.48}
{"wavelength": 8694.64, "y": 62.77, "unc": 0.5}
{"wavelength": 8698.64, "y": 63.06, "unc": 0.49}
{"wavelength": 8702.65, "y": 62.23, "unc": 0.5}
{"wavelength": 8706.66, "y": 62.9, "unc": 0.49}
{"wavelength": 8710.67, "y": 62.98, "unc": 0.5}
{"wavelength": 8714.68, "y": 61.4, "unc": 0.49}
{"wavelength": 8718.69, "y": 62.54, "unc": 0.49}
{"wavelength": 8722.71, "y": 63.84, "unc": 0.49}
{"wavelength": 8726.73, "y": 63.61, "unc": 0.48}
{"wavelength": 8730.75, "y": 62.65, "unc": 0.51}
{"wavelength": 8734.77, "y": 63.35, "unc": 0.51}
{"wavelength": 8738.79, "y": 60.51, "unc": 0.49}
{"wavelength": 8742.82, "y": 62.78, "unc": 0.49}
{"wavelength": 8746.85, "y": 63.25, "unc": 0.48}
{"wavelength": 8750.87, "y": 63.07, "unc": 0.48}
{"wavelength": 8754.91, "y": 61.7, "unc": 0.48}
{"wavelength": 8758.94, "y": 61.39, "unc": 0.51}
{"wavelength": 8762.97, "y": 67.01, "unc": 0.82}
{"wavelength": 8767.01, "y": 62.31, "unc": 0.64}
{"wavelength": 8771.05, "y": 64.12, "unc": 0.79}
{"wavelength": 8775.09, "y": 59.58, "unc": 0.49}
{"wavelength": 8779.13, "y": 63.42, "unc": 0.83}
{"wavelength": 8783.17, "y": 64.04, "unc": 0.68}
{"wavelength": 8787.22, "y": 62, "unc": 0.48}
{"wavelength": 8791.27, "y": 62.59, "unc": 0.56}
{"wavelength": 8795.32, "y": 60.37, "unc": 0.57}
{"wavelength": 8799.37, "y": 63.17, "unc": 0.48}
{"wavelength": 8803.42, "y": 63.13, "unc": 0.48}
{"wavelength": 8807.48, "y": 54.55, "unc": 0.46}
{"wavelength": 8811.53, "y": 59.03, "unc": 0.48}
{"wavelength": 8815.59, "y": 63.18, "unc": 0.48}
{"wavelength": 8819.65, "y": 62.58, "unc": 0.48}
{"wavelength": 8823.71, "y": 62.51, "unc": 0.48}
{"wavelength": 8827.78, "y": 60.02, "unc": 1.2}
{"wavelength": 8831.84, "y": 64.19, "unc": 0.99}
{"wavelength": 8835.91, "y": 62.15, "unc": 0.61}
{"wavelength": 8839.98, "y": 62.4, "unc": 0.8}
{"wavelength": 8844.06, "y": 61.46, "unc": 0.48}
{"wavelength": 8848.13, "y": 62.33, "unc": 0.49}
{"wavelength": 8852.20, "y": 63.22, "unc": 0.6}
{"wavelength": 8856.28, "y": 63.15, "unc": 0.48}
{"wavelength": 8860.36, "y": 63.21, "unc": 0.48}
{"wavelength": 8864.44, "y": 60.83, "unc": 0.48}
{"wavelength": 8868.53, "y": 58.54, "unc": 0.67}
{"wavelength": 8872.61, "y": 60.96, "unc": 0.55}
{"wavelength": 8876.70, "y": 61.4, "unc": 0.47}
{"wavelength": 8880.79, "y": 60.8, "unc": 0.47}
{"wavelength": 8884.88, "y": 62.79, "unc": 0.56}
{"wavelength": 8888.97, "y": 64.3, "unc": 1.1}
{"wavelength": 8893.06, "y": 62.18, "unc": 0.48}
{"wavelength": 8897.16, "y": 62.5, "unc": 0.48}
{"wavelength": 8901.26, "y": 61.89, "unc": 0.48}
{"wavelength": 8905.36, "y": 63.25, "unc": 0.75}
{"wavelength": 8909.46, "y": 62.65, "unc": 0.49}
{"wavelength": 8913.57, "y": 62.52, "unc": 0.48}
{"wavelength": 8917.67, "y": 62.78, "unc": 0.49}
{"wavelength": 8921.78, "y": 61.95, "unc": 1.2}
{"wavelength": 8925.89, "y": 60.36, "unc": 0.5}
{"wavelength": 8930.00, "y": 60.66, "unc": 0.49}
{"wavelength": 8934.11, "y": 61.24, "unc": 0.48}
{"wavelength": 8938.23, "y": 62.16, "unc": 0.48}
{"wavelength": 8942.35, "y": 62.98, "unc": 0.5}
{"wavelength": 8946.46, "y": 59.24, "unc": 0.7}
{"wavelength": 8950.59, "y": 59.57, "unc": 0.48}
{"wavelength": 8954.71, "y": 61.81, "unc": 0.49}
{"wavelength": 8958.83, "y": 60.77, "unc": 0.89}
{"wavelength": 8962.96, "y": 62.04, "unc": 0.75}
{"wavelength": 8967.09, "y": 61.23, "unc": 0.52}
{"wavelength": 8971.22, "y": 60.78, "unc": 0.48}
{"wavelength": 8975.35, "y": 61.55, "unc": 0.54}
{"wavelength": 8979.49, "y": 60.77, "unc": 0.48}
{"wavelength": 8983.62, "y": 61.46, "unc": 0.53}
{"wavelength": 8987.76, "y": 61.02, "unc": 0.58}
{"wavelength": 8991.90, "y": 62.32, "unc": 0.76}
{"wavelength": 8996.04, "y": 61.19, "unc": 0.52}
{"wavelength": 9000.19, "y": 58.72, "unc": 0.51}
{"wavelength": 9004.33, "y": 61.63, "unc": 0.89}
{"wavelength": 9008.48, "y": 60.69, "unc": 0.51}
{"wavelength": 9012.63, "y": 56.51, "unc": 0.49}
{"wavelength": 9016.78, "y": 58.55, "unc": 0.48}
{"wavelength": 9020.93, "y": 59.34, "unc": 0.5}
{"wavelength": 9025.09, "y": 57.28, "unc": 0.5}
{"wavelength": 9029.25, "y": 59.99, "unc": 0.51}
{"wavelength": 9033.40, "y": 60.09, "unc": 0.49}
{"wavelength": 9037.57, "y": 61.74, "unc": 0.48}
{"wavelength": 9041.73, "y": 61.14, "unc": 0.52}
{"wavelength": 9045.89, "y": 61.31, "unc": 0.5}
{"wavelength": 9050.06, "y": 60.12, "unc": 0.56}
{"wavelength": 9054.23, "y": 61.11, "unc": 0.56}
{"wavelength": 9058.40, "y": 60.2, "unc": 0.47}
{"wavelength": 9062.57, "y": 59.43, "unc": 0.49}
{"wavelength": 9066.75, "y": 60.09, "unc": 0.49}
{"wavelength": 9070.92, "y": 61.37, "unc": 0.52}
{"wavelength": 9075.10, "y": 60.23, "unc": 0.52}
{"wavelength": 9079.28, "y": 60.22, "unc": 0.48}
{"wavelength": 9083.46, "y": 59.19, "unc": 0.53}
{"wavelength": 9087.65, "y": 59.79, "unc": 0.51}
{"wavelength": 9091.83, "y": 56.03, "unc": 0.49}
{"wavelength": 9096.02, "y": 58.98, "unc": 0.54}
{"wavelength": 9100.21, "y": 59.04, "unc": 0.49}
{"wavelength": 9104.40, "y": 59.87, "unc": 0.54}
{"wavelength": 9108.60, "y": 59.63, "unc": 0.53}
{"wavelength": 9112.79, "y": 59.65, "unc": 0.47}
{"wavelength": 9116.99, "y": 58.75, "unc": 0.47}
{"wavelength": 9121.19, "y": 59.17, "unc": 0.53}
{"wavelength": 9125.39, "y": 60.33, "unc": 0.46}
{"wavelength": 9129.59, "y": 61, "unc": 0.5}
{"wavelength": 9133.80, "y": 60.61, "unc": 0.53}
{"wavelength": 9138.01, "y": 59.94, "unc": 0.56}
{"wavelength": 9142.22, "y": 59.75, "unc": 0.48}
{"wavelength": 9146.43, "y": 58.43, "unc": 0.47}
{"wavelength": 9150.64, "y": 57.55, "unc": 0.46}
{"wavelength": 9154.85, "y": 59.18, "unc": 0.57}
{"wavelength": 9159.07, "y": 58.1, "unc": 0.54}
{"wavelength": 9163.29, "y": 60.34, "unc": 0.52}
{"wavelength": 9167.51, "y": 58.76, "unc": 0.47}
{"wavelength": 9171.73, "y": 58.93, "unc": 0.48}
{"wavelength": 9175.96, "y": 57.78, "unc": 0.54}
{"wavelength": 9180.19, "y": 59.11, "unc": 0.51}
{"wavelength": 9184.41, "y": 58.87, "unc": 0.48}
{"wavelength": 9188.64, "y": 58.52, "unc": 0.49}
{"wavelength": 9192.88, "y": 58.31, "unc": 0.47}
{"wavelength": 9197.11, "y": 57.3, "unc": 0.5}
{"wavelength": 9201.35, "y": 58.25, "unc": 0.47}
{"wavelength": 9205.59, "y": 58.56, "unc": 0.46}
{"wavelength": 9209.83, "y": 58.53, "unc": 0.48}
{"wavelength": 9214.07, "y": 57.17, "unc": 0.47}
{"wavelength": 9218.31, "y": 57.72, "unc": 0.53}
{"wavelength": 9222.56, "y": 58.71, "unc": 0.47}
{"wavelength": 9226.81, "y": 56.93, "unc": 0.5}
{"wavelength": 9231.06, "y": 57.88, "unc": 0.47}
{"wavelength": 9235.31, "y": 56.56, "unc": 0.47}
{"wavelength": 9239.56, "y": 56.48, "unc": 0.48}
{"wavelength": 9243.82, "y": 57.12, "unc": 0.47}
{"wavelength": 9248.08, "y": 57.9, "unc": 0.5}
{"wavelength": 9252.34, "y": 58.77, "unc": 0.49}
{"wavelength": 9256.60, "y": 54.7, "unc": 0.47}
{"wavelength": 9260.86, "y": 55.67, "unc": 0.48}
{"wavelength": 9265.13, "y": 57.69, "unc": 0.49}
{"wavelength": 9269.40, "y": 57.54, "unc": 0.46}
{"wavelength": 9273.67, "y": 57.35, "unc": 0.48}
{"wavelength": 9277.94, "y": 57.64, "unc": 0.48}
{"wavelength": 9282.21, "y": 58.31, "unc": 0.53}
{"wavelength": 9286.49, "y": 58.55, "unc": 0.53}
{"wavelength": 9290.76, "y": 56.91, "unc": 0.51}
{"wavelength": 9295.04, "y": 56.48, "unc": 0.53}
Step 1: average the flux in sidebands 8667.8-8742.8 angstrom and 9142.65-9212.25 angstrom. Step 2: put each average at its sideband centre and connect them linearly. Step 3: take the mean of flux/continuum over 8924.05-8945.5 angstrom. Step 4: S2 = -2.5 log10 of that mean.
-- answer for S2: -0.021 mag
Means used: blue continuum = 61.8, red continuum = 58.6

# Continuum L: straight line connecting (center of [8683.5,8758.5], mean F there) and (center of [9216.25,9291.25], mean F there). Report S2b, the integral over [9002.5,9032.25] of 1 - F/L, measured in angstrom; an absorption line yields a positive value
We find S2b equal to 0.2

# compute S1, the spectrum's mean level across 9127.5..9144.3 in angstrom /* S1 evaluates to 60.3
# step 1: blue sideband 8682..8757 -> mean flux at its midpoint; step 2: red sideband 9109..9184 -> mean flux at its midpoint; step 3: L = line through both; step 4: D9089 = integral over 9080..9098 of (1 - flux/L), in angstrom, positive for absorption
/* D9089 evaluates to 0.31 angstrom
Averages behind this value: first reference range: 62.2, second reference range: 59.3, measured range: 58.6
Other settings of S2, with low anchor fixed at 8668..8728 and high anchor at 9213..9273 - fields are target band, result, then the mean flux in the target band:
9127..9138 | -0.05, 60.6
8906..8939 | -0.04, 61.8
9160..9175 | -0.02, 59.1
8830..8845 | -0.04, 62.6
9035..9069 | -0.03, 60.6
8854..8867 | -0.03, 62.2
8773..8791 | -0.02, 62.3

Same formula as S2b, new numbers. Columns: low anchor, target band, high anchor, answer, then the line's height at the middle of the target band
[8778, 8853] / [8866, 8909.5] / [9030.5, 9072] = -0.3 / 61.5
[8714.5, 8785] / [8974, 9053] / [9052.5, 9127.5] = 0.1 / 60.3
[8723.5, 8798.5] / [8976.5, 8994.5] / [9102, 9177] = -0.2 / 60.7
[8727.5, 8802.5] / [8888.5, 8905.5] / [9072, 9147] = -0.3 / 61.5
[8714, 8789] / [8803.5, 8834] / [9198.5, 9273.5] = 0.5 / 62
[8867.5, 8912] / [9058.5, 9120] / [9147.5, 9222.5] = 0.1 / 59.6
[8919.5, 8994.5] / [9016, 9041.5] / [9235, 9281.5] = 0.2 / 60.2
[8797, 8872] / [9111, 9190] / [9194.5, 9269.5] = -1.2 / 58.3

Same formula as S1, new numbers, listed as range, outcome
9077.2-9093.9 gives 58.8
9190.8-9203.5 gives 58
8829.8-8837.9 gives 63.2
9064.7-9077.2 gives 60.6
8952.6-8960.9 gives 61.3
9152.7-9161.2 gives 58.6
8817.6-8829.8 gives 61.7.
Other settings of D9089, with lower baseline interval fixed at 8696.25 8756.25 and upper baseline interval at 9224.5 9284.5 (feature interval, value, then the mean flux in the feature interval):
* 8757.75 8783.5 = -0.4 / 63.1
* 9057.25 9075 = -0.3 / 60.3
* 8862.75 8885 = 0.1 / 60.7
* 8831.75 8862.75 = -0.6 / 62.6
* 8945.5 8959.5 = 0.0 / 60.4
